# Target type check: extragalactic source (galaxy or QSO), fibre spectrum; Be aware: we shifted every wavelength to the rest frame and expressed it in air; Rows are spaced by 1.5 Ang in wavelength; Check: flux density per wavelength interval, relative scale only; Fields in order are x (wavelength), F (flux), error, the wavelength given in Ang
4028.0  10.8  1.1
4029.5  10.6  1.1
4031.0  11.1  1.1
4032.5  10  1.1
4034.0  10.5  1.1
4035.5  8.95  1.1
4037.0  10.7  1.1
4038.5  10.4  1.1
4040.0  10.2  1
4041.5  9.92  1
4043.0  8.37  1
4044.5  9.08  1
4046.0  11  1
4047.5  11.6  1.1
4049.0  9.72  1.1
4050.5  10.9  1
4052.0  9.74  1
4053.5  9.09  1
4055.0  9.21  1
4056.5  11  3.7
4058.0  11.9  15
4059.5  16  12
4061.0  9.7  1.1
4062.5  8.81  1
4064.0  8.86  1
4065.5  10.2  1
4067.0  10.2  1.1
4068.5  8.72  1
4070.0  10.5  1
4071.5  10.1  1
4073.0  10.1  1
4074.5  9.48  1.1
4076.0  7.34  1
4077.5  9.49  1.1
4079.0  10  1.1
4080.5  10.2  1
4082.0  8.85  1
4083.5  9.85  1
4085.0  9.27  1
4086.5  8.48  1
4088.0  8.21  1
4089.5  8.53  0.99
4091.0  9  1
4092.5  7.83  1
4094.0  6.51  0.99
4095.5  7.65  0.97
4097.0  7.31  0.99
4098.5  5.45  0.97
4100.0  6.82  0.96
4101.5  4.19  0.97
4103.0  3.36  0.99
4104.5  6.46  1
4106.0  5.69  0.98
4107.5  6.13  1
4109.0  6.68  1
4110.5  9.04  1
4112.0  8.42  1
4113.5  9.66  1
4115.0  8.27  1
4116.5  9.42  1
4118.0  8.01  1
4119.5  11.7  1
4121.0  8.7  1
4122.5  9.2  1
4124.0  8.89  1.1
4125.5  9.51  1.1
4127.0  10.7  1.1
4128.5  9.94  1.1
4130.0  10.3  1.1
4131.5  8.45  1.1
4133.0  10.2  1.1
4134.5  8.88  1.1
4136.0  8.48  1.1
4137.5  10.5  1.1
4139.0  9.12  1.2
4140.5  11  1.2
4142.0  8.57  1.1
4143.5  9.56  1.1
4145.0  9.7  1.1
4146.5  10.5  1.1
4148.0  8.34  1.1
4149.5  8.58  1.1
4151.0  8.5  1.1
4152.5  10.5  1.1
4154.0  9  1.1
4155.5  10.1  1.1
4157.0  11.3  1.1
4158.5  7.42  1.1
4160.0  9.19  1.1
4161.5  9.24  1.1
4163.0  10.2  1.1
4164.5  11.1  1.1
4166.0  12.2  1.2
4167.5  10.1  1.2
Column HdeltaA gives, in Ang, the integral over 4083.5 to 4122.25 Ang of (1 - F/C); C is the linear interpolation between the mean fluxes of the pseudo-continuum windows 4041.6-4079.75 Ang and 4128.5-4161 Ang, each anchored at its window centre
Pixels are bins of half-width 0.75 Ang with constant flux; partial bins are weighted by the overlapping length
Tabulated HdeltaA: 8.14 Ang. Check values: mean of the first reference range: 10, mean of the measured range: 7.69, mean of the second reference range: 9.45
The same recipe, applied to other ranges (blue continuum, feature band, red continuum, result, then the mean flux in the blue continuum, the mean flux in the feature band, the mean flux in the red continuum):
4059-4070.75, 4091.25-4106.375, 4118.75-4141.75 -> 5.7 Ang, 10.3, 6.23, 9.68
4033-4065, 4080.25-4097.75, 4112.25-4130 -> 2.5 Ang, 10.3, 8.42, 9.46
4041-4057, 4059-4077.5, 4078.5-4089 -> -0.7 Ang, 9.95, 9.9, 9.23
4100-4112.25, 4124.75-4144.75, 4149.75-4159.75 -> -3.9 Ang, 6.19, 9.63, 9.41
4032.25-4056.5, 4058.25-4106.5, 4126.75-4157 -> 6.1 Ang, 9.99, 8.59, 9.57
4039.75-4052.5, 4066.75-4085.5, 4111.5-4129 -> 0.5 Ang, 10.1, 9.53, 9.37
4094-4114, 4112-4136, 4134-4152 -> -4.2 Ang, 6.64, 9.39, 9.33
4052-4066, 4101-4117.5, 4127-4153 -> 4.6 Ang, 10.5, 7.09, 9.5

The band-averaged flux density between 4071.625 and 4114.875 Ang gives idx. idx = 7.9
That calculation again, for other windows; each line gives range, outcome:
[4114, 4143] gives 9.47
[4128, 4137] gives 9.39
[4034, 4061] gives 10.4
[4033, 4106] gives 9.13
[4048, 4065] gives 10.5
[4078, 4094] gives 8.91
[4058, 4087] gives 9.86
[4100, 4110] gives 5.61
